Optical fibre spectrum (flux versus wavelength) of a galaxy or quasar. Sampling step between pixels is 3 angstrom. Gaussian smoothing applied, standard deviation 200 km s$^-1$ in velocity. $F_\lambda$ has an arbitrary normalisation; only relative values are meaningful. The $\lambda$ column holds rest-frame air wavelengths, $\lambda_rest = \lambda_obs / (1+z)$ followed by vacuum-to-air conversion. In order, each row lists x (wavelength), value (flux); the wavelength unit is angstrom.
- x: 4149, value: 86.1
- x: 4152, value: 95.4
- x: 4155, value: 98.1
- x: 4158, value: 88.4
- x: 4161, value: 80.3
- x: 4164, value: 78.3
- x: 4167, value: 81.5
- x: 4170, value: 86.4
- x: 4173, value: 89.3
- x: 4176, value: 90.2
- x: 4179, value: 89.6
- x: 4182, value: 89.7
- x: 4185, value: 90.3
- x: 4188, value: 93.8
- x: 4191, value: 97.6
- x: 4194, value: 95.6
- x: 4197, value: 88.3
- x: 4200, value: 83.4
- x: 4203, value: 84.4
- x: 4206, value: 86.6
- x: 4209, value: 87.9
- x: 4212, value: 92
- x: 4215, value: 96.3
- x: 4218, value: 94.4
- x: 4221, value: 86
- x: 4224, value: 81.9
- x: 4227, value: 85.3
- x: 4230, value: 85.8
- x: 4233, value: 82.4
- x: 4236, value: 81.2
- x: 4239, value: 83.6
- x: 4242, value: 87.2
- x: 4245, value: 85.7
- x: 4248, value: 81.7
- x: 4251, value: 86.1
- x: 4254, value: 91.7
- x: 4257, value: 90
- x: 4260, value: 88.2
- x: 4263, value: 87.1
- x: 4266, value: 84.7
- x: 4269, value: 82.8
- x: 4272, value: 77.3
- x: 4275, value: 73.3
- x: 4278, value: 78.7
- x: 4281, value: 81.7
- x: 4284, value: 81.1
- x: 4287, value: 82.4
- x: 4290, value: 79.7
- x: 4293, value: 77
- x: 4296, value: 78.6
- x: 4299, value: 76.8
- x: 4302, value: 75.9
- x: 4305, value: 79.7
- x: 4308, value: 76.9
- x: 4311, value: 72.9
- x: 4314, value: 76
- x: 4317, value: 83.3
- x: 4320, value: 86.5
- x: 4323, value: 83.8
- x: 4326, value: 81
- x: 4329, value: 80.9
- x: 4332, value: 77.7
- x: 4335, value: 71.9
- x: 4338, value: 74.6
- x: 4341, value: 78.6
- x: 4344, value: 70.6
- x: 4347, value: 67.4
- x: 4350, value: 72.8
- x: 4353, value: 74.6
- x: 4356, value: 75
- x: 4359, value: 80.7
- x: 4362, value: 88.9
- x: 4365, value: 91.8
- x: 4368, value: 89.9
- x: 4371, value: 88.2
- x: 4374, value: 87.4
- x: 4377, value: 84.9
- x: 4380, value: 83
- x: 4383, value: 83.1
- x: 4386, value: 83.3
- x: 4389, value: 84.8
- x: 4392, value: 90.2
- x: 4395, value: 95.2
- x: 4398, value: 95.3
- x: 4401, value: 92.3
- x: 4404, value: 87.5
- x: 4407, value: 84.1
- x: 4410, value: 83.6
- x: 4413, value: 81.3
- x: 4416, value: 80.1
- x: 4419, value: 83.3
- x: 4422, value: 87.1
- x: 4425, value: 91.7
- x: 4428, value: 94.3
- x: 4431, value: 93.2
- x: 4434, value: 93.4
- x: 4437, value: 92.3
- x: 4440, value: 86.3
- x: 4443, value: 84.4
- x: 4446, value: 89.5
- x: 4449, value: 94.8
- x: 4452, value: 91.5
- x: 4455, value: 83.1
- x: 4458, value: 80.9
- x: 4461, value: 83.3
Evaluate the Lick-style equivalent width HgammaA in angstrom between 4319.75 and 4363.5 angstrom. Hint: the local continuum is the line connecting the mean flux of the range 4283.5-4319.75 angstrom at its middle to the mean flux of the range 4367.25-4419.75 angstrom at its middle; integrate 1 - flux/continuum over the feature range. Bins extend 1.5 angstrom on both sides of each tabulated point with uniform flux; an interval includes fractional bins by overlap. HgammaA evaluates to 2.4 angstrom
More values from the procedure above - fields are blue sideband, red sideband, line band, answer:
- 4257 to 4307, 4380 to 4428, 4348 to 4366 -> 1.0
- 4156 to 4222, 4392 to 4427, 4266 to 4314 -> 5.3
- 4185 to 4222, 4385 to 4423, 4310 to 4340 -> 3.2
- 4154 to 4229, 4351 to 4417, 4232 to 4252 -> 0.9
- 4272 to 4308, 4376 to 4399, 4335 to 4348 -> 1.6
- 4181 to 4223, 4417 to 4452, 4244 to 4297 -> 4.4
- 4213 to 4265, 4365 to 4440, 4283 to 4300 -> 1.5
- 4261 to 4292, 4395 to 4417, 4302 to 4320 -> 0.9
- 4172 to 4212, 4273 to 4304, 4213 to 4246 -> -0.4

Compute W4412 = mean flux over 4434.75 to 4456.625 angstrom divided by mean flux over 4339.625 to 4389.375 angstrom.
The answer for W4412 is 1.09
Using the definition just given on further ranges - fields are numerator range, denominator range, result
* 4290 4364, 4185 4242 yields 0.88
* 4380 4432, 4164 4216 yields 0.98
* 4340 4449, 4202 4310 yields 1.02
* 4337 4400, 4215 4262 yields 0.96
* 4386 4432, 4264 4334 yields 1.11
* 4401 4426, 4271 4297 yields 1.08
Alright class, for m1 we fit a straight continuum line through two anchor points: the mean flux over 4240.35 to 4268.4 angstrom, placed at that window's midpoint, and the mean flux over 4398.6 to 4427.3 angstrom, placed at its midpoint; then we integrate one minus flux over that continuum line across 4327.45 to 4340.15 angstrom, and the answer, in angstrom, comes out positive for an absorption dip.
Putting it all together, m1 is 1.5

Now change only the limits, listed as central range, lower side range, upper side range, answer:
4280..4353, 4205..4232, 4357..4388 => 7.65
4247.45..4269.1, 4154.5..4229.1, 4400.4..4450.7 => 0.34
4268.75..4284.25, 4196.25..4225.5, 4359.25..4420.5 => 1.58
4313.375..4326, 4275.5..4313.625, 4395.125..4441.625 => -0.37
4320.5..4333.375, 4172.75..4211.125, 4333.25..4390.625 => 0.19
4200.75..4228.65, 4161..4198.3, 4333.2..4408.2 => -0.12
